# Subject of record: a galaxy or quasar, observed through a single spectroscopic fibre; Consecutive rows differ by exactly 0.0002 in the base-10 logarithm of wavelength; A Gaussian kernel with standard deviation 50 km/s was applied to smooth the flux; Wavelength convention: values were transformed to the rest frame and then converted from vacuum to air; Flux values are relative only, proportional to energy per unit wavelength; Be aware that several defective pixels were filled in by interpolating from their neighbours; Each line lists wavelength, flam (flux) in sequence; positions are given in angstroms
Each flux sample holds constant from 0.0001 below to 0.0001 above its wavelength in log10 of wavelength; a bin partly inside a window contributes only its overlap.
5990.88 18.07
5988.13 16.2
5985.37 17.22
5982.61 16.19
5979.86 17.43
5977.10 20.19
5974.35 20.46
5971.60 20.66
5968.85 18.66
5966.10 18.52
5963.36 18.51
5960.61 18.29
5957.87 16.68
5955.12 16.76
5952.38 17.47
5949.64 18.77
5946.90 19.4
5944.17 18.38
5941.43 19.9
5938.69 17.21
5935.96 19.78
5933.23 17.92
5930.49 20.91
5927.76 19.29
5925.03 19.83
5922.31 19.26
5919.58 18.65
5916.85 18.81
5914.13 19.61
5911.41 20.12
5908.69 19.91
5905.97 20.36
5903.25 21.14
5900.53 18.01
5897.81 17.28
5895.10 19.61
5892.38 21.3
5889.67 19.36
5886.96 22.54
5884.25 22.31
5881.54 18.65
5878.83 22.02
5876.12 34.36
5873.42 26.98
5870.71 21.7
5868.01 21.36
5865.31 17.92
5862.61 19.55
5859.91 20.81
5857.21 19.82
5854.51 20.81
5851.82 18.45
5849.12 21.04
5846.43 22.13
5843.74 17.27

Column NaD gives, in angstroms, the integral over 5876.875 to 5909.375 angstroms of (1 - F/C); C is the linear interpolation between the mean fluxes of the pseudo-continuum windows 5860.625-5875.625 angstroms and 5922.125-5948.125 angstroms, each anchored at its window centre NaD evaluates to 0.96 angstroms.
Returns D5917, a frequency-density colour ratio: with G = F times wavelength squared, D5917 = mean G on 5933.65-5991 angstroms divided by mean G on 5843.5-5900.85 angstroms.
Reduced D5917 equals 0.89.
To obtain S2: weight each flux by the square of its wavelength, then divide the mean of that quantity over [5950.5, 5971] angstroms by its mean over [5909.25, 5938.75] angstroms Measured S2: 0.9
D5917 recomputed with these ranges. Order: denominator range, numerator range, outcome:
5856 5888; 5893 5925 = 0.88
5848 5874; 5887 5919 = 0.97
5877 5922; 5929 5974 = 0.94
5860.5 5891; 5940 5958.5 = 0.84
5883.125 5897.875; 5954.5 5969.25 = 0.89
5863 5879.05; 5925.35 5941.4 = 0.82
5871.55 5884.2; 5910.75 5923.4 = 0.78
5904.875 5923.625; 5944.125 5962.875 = 0.93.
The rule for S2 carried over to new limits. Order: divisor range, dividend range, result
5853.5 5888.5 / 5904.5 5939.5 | 0.89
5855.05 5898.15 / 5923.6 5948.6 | 0.90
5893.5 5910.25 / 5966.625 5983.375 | 1.00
